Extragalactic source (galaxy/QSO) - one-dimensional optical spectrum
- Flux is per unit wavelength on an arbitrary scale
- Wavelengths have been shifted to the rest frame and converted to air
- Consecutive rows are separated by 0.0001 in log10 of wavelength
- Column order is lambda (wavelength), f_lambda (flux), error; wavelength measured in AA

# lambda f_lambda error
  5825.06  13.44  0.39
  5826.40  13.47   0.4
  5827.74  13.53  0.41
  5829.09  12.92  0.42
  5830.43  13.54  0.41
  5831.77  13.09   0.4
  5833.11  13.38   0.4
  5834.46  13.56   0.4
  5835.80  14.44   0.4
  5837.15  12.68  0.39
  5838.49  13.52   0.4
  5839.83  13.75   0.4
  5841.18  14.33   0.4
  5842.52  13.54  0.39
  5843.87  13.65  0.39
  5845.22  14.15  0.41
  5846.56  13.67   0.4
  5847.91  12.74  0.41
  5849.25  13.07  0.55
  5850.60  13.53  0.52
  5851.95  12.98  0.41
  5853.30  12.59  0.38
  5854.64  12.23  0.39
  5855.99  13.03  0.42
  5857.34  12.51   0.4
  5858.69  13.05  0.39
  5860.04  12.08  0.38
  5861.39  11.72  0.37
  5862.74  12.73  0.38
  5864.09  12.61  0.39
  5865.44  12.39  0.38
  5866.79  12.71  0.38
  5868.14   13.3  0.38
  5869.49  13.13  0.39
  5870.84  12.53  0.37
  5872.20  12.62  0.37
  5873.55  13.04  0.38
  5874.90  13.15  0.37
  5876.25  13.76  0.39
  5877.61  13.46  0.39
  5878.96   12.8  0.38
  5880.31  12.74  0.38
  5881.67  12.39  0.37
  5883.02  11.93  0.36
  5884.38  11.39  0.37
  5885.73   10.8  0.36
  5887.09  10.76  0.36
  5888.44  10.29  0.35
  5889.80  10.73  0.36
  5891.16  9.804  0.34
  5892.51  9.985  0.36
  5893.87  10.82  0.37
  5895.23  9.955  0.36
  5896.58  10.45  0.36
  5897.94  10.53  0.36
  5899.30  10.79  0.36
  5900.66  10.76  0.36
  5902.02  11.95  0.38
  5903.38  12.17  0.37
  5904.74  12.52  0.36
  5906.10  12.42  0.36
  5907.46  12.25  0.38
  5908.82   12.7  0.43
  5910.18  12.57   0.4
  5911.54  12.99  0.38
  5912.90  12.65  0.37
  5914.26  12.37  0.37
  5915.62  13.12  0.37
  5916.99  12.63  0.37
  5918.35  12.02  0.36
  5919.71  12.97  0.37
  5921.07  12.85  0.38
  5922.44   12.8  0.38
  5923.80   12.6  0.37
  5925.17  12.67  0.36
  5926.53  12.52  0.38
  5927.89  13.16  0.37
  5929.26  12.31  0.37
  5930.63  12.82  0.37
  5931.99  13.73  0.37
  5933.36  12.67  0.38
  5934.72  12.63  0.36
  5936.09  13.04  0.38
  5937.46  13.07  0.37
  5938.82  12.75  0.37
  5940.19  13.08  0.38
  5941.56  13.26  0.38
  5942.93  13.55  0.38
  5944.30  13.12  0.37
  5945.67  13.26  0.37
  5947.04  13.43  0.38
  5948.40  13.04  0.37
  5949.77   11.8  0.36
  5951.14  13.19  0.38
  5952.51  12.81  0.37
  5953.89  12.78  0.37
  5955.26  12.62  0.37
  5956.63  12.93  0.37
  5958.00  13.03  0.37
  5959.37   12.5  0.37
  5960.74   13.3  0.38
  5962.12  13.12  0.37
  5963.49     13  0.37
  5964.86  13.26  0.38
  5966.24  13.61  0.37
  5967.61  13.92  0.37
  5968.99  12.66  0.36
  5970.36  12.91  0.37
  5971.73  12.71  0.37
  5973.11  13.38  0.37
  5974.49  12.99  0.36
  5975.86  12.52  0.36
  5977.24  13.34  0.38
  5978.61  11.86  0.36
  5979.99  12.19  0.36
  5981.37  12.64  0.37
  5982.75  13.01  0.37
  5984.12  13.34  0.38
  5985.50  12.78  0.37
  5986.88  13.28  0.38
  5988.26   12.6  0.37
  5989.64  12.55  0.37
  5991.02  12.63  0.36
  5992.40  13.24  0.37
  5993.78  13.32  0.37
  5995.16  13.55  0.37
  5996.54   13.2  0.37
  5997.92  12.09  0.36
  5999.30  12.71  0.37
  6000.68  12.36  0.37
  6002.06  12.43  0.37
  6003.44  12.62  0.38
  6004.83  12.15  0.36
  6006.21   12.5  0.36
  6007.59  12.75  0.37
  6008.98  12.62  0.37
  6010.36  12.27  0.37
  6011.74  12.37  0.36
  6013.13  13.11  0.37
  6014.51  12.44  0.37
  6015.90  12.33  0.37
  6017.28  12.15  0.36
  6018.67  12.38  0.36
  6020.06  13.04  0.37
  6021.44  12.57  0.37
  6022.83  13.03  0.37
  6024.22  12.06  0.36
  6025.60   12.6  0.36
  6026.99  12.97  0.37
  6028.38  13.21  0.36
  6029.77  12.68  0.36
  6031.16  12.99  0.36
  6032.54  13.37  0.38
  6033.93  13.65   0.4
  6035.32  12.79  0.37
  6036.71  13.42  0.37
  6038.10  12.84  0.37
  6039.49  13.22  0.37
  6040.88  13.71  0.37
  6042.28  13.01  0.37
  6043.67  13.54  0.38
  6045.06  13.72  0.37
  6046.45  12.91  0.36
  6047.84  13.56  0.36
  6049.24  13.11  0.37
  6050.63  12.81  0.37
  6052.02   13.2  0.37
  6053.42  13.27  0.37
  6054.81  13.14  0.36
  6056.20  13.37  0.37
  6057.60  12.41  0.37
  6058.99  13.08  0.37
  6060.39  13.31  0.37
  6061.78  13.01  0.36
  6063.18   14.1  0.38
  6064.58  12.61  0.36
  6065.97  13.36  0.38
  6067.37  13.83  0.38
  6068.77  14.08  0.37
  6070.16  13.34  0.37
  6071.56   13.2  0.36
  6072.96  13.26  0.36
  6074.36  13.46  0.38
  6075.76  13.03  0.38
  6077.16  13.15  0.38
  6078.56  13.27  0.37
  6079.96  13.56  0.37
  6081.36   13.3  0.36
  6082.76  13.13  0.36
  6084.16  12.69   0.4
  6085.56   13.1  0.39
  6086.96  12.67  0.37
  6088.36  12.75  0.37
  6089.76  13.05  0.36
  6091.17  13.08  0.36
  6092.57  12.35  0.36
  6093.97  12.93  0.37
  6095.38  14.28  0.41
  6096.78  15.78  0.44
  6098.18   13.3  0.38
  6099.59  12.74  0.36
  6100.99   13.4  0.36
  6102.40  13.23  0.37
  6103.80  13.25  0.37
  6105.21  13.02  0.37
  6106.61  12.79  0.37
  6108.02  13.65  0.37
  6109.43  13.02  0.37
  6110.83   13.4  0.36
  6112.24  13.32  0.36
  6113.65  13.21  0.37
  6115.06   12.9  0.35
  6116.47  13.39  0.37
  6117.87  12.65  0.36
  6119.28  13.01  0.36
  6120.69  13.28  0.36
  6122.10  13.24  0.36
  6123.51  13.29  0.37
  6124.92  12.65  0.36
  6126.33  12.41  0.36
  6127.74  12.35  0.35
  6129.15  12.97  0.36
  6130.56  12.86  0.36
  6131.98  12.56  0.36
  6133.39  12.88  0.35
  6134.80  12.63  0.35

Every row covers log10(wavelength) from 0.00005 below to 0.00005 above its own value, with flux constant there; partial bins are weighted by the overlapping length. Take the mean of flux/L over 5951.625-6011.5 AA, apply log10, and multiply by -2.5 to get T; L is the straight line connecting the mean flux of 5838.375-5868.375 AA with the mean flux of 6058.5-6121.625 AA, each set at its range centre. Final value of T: 0.03 mag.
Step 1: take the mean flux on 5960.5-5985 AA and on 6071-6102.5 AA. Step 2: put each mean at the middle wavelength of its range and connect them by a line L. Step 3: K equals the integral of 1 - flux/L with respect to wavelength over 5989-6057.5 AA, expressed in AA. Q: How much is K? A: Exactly 1.1 AA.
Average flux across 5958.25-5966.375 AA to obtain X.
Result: 13.1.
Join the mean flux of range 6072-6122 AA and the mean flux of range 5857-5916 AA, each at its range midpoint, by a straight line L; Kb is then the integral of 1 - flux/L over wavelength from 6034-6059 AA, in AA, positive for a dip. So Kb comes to -0.5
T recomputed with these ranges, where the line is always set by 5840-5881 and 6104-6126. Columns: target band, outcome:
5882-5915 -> 0.14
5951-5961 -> 0.02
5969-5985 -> 0.02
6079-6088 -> 0.00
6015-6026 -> 0.05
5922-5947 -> 0.01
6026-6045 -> -0.01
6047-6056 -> -0.01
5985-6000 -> 0.01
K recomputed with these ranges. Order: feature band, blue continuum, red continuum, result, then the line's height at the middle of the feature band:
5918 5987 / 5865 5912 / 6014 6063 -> -3.07 AA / 12.4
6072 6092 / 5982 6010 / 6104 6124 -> -0.08 AA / 13.1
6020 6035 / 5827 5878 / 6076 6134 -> 0.23 AA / 13.1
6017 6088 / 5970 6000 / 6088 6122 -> -0.28 AA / 13.1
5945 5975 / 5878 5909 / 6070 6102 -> -2.53 AA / 12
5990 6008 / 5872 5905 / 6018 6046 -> -0.05 AA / 12.7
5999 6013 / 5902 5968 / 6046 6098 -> 0.61 AA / 13.1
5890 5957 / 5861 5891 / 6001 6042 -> 0.36 AA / 12.4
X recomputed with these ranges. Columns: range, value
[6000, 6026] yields 12.5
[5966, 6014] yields 12.8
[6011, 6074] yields 13.1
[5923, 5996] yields 12.9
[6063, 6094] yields 13.2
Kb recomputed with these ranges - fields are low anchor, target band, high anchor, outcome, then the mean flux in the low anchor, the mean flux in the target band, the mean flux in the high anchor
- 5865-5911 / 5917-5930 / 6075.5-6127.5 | -0.6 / 11.9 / 12.7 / 13.2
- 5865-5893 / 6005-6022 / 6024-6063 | 0.5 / 12.1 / 12.5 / 13.1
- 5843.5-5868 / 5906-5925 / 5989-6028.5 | 0.2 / 12.9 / 12.6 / 12.7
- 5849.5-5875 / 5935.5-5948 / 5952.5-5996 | -0.3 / 12.7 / 13.2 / 12.9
